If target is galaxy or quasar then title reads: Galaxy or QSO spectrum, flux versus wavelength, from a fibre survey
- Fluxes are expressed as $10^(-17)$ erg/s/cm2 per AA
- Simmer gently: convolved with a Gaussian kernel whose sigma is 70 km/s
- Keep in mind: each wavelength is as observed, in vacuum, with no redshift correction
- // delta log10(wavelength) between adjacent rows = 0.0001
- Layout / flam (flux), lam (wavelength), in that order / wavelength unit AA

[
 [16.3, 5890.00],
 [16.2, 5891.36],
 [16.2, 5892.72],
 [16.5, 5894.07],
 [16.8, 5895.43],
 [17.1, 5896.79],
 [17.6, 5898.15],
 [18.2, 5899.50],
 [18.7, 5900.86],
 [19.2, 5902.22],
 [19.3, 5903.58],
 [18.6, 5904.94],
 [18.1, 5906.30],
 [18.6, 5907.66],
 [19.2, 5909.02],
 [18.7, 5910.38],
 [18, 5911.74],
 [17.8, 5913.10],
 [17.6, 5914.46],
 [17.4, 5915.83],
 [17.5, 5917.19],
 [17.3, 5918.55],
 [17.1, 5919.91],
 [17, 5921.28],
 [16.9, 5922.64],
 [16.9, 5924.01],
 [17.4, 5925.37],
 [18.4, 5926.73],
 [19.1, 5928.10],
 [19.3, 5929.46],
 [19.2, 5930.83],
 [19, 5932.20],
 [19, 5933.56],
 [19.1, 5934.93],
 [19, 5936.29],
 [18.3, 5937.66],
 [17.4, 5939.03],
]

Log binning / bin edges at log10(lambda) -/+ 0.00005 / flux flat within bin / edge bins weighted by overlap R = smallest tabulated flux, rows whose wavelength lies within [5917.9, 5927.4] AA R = 16.9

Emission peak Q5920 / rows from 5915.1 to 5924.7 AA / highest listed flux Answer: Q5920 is 17.5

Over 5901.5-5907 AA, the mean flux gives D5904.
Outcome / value 18.8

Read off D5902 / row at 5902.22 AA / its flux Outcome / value 19.2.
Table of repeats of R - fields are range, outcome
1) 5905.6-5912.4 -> 18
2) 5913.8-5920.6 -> 17.1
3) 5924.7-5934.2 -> 17.4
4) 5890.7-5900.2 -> 16.2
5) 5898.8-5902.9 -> 18.2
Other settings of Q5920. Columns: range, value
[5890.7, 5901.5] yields 18.7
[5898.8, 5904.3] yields 19.3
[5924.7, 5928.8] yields 19.1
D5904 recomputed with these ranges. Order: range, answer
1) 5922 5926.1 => 17.1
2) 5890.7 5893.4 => 16.2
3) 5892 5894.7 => 16.4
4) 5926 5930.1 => 18.9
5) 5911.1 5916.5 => 17.7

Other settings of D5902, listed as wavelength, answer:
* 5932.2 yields 19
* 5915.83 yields 17.4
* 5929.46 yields 19.3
